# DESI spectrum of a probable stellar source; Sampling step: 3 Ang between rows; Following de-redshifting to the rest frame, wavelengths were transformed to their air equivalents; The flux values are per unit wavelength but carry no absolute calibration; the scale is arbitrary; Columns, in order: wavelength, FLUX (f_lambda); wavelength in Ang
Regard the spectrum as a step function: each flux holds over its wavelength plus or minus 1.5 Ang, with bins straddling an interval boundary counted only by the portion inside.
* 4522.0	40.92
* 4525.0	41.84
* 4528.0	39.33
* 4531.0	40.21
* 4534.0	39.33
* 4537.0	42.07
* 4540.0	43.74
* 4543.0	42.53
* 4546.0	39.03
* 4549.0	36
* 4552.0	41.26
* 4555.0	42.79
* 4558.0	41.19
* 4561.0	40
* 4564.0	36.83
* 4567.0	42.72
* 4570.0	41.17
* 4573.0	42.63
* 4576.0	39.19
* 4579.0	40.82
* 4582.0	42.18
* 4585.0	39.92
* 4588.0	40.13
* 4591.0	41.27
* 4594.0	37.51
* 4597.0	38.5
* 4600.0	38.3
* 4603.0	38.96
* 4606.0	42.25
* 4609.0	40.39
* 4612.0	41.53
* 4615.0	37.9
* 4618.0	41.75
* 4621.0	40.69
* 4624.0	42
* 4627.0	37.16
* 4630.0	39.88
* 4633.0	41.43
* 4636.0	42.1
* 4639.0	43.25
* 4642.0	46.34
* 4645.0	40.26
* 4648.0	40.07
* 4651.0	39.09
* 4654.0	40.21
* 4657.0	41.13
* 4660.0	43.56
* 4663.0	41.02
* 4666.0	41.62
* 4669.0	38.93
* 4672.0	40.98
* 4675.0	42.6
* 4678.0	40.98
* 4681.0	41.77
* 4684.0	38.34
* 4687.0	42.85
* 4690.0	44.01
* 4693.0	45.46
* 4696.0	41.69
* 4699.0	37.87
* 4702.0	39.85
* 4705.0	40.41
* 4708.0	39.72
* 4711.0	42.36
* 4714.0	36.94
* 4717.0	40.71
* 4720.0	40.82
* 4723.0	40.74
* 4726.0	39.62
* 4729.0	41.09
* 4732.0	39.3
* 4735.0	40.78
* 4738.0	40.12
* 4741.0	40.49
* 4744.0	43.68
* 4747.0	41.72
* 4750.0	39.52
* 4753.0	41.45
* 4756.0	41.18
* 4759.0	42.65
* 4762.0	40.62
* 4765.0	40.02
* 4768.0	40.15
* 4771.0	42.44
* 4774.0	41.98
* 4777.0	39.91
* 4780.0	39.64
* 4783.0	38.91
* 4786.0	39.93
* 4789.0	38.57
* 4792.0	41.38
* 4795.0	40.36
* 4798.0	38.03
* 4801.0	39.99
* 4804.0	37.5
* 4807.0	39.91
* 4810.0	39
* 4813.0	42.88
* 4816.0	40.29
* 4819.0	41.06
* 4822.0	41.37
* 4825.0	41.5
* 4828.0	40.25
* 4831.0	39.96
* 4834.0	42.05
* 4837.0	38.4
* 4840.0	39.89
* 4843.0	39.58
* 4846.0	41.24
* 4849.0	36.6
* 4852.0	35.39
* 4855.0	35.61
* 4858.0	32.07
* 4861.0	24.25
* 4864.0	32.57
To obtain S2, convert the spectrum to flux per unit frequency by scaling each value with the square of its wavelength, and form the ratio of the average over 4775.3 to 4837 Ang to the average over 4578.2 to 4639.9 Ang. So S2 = 1.08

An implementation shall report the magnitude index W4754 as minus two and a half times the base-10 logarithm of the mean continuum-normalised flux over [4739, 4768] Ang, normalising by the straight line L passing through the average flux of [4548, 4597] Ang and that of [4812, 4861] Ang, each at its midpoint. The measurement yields -0.052 mag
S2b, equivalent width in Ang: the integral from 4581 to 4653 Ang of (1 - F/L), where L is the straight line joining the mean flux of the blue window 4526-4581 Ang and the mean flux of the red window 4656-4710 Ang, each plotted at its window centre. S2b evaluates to 0.7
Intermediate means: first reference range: 40.6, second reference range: 41.3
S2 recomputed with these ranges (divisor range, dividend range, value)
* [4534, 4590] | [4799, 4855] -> 1.09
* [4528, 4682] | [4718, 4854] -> 1.07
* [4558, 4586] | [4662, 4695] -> 1.07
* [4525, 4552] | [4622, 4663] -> 1.07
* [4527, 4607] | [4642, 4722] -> 1.07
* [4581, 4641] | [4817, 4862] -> 1.04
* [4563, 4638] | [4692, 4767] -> 1.07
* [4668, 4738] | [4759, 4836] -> 1.03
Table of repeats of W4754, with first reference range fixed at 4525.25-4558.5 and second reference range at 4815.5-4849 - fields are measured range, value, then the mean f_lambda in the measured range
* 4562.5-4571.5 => 0.01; 40.2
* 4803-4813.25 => 0.02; 39.6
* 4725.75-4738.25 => 0.01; 40.2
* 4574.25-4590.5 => 0.00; 40.5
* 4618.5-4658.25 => -0.01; 41.1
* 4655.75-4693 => -0.03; 41.6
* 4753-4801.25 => 0.00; 40.4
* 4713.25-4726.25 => 0.01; 39.9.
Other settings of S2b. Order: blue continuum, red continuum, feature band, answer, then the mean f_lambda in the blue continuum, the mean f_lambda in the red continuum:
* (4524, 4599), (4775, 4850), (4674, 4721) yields -1.0 Ang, 40.5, 40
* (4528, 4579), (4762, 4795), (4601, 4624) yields 0.0 Ang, 40.6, 40.3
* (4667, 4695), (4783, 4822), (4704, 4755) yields 0.6 Ang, 41.8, 39.9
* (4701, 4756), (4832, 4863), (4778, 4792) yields -0.3 Ang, 40.5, 36.5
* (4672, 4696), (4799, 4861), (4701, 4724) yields 0.7 Ang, 42.2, 38.9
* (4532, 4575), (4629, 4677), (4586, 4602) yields 0.7 Ang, 40.8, 41.4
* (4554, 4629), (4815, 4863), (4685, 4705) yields -1.2 Ang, 40.3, 38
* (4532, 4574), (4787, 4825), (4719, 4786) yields -0.9 Ang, 40.8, 40.1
